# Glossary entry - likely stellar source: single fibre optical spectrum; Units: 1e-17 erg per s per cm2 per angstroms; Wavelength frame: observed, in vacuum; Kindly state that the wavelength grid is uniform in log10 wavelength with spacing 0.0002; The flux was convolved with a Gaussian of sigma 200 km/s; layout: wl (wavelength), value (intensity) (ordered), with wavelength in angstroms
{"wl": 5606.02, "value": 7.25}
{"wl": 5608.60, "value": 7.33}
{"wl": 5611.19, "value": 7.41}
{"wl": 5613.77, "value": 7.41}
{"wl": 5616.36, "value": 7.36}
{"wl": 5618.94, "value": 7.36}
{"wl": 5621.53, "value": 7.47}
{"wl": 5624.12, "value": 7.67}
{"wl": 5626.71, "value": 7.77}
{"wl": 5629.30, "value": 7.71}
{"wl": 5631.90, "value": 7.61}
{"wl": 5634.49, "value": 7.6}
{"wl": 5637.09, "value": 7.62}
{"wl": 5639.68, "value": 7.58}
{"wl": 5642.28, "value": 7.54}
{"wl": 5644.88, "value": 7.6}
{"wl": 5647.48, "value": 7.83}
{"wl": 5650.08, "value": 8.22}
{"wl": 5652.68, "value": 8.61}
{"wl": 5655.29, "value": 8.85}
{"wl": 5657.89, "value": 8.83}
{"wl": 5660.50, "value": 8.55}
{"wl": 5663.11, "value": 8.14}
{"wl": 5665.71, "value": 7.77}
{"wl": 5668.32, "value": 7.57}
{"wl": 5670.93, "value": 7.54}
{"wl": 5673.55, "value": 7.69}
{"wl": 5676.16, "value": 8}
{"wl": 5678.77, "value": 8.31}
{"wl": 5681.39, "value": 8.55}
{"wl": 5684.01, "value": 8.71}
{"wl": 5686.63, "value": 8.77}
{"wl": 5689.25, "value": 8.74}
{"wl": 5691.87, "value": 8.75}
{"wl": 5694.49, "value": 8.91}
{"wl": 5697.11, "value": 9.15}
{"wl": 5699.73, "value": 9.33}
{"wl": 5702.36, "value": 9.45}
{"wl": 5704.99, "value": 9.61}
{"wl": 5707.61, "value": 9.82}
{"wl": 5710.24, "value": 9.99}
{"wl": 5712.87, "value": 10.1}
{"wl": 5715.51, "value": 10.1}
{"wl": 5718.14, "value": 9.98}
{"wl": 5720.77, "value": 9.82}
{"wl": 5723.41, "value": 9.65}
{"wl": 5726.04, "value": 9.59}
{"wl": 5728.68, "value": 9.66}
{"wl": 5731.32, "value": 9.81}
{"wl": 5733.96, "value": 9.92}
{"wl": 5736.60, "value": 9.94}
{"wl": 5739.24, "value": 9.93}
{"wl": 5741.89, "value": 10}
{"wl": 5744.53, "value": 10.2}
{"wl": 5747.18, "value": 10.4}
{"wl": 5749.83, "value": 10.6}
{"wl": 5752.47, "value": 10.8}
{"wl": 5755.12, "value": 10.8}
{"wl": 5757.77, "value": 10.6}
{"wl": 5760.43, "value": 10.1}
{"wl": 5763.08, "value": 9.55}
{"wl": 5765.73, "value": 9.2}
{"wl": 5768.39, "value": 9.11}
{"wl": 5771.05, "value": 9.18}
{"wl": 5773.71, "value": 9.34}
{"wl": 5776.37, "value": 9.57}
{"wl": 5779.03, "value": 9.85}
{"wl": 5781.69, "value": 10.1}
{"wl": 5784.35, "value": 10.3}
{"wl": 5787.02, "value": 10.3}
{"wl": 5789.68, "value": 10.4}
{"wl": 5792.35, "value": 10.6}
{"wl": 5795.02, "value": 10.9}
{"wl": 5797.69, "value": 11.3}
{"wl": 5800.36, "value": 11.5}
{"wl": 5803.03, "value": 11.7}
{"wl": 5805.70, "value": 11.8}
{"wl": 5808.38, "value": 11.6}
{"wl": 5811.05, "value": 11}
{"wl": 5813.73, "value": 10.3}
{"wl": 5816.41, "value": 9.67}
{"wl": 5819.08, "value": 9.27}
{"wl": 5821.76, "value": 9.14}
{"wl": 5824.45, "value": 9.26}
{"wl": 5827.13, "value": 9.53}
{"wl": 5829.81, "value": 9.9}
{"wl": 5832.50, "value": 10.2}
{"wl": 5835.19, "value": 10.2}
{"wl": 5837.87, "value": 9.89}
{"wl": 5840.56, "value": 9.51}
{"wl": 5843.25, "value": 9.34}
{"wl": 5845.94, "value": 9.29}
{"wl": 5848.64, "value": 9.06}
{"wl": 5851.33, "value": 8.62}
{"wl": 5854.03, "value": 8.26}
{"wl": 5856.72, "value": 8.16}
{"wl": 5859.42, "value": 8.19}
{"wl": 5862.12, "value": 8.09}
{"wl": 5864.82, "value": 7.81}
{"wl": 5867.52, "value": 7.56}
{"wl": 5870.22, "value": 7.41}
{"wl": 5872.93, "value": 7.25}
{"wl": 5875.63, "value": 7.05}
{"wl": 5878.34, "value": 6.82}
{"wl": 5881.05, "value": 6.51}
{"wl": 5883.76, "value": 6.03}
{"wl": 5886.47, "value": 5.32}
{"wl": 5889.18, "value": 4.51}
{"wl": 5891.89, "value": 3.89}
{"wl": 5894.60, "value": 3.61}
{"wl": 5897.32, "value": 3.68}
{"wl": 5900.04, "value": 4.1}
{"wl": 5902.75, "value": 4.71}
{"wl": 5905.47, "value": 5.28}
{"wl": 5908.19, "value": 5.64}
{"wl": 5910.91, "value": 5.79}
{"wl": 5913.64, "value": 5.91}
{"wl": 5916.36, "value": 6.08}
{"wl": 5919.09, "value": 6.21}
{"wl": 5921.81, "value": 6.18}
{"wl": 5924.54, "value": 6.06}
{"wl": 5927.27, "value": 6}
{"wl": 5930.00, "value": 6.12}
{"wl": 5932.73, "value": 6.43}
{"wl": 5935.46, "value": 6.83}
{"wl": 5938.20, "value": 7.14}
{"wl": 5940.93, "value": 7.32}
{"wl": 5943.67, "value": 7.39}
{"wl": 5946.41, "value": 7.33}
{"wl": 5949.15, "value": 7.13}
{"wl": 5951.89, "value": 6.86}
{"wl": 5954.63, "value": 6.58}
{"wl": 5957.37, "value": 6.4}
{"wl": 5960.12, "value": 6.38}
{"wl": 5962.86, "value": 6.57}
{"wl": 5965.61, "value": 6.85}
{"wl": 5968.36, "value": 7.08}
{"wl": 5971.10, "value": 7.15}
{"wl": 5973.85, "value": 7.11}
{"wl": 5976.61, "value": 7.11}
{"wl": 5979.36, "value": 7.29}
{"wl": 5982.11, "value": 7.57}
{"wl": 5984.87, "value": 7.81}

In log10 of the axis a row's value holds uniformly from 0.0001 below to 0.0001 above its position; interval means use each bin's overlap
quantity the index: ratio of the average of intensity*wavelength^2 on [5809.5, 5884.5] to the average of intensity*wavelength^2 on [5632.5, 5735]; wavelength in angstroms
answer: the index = 1.05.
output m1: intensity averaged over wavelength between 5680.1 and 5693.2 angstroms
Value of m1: 8.7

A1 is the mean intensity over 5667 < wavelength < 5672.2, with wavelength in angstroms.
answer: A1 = 7.56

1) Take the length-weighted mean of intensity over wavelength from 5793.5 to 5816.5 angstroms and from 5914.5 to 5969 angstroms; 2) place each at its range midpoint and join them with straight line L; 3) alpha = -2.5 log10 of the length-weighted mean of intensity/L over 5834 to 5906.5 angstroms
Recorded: 0.28 mag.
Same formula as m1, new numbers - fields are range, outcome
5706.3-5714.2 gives 9.96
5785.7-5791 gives 10.4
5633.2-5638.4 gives 7.61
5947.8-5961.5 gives 6.67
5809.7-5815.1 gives 10.6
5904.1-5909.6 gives 5.46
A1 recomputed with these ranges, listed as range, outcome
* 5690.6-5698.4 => 8.94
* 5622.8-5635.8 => 7.67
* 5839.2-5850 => 9.3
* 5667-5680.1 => 7.82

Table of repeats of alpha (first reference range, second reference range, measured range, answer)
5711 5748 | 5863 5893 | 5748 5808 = -0.18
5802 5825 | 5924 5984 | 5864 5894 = 0.37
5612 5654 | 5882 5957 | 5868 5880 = -0.16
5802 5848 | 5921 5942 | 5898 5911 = 0.43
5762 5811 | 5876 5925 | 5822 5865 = -0.16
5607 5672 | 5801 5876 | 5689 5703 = -0.11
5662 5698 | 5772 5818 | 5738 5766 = -0.05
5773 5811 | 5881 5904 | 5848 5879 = -0.23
